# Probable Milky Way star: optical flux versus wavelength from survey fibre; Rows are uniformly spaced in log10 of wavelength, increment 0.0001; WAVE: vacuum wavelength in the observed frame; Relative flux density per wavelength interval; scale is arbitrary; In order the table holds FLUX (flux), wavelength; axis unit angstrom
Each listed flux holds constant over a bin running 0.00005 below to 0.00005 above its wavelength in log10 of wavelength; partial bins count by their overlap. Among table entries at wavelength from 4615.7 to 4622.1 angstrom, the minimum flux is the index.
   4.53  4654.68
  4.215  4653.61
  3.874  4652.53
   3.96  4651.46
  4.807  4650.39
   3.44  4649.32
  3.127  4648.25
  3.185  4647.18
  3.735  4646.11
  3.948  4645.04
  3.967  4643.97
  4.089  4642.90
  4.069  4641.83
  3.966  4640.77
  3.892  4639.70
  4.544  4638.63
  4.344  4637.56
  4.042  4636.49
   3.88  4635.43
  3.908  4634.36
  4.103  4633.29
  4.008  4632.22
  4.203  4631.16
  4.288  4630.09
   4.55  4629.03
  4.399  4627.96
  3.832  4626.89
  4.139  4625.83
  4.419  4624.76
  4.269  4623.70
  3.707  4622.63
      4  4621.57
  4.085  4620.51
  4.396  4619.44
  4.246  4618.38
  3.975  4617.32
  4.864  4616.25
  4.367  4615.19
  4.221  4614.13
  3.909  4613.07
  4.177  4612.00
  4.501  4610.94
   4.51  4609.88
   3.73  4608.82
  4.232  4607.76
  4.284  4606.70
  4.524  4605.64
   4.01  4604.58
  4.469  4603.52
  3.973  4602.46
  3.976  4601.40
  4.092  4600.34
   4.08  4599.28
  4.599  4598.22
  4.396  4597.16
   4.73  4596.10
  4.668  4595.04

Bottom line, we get 3.975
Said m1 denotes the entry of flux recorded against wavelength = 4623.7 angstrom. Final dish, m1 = 4.269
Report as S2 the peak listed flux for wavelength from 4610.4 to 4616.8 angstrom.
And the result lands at 4.864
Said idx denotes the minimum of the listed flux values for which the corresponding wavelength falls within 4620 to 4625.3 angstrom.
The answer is 3.707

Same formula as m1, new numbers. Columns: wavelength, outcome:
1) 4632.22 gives 4.008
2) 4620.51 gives 4.085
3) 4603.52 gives 4.469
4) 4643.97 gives 3.967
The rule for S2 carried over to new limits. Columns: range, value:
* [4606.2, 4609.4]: 4.284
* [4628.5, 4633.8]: 4.55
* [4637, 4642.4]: 4.544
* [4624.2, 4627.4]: 4.419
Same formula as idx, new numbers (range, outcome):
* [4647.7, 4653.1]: 3.127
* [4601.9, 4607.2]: 3.973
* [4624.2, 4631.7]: 3.832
